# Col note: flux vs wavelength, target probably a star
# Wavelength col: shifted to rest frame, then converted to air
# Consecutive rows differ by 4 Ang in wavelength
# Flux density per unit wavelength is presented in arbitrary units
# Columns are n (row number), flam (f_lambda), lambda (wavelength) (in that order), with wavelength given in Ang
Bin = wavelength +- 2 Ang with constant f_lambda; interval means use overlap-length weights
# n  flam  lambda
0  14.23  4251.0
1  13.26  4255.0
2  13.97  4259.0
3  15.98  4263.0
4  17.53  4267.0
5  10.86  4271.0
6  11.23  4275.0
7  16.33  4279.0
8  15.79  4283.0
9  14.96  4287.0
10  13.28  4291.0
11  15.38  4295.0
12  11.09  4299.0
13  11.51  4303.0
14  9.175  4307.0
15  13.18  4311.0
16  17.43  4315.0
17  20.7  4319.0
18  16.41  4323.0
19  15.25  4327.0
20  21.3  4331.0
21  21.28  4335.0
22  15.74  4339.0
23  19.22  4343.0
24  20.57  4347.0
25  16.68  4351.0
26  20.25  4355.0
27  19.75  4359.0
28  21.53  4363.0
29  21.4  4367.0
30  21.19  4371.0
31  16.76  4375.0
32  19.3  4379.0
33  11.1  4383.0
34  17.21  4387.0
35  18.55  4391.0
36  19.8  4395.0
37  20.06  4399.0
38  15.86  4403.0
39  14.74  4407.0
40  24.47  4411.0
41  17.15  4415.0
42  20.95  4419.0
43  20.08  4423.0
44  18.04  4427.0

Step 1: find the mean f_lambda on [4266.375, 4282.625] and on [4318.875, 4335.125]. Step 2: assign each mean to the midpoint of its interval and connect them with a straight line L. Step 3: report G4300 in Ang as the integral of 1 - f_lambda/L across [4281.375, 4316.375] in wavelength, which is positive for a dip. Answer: 5.5 Ang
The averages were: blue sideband 13.9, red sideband 18.5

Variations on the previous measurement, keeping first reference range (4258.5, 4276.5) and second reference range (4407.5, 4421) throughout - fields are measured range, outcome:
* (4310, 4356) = -4.0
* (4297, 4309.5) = 3.9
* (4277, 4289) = -0.9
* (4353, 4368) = -2.3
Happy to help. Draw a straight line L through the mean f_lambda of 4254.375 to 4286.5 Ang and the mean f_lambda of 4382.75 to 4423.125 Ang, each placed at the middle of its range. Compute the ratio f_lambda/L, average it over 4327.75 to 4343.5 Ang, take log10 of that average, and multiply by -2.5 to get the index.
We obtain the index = -0.17 mag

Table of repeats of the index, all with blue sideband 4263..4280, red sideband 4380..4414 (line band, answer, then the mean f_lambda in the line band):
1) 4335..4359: -0.16 mag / 18.8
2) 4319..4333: -0.16 mag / 18.1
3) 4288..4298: 0.05 mag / 14.1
